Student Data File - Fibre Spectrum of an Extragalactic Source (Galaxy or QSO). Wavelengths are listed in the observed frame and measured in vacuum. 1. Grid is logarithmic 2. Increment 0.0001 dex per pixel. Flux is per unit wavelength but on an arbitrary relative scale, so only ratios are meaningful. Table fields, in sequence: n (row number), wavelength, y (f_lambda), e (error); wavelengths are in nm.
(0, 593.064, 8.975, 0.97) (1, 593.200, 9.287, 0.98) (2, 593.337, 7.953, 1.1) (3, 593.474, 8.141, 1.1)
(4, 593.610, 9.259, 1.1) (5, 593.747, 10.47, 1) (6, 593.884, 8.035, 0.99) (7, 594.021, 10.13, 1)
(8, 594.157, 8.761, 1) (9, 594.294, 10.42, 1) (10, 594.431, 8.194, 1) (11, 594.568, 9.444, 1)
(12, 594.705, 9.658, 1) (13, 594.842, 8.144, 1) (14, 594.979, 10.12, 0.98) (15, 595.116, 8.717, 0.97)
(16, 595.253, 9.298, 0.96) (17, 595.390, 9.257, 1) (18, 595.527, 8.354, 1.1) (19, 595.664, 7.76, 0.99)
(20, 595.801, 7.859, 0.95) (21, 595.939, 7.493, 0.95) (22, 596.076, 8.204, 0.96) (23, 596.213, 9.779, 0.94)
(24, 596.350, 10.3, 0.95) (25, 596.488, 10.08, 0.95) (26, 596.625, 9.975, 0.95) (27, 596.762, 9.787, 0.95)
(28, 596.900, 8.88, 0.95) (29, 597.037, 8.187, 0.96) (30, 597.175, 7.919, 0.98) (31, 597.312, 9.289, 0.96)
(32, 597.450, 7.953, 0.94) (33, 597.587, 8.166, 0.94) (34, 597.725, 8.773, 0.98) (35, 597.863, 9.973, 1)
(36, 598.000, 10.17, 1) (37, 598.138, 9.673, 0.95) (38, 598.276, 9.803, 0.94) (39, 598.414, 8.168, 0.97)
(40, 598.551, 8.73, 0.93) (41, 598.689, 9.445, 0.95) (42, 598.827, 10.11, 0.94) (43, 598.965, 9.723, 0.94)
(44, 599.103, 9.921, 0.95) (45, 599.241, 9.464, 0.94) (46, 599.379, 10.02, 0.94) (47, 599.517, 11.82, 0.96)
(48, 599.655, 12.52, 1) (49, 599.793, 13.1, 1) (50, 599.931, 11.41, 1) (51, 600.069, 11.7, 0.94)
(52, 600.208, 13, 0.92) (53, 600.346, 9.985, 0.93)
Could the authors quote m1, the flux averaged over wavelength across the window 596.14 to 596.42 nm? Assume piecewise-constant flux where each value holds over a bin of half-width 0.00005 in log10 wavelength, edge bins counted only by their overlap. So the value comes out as 10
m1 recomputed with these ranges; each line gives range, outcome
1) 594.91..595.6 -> 9.14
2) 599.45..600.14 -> 12.1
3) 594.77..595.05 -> 9.13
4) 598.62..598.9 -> 9.77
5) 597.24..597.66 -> 8.47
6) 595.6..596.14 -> 7.82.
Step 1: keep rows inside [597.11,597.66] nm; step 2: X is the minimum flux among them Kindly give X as 7.919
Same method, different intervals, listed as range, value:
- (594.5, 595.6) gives 8.144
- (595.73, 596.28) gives 7.493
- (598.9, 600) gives 9.464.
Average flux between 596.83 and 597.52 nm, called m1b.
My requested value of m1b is 8.45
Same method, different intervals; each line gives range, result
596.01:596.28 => 9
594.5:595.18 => 9.22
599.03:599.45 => 9.81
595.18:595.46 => 9.27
